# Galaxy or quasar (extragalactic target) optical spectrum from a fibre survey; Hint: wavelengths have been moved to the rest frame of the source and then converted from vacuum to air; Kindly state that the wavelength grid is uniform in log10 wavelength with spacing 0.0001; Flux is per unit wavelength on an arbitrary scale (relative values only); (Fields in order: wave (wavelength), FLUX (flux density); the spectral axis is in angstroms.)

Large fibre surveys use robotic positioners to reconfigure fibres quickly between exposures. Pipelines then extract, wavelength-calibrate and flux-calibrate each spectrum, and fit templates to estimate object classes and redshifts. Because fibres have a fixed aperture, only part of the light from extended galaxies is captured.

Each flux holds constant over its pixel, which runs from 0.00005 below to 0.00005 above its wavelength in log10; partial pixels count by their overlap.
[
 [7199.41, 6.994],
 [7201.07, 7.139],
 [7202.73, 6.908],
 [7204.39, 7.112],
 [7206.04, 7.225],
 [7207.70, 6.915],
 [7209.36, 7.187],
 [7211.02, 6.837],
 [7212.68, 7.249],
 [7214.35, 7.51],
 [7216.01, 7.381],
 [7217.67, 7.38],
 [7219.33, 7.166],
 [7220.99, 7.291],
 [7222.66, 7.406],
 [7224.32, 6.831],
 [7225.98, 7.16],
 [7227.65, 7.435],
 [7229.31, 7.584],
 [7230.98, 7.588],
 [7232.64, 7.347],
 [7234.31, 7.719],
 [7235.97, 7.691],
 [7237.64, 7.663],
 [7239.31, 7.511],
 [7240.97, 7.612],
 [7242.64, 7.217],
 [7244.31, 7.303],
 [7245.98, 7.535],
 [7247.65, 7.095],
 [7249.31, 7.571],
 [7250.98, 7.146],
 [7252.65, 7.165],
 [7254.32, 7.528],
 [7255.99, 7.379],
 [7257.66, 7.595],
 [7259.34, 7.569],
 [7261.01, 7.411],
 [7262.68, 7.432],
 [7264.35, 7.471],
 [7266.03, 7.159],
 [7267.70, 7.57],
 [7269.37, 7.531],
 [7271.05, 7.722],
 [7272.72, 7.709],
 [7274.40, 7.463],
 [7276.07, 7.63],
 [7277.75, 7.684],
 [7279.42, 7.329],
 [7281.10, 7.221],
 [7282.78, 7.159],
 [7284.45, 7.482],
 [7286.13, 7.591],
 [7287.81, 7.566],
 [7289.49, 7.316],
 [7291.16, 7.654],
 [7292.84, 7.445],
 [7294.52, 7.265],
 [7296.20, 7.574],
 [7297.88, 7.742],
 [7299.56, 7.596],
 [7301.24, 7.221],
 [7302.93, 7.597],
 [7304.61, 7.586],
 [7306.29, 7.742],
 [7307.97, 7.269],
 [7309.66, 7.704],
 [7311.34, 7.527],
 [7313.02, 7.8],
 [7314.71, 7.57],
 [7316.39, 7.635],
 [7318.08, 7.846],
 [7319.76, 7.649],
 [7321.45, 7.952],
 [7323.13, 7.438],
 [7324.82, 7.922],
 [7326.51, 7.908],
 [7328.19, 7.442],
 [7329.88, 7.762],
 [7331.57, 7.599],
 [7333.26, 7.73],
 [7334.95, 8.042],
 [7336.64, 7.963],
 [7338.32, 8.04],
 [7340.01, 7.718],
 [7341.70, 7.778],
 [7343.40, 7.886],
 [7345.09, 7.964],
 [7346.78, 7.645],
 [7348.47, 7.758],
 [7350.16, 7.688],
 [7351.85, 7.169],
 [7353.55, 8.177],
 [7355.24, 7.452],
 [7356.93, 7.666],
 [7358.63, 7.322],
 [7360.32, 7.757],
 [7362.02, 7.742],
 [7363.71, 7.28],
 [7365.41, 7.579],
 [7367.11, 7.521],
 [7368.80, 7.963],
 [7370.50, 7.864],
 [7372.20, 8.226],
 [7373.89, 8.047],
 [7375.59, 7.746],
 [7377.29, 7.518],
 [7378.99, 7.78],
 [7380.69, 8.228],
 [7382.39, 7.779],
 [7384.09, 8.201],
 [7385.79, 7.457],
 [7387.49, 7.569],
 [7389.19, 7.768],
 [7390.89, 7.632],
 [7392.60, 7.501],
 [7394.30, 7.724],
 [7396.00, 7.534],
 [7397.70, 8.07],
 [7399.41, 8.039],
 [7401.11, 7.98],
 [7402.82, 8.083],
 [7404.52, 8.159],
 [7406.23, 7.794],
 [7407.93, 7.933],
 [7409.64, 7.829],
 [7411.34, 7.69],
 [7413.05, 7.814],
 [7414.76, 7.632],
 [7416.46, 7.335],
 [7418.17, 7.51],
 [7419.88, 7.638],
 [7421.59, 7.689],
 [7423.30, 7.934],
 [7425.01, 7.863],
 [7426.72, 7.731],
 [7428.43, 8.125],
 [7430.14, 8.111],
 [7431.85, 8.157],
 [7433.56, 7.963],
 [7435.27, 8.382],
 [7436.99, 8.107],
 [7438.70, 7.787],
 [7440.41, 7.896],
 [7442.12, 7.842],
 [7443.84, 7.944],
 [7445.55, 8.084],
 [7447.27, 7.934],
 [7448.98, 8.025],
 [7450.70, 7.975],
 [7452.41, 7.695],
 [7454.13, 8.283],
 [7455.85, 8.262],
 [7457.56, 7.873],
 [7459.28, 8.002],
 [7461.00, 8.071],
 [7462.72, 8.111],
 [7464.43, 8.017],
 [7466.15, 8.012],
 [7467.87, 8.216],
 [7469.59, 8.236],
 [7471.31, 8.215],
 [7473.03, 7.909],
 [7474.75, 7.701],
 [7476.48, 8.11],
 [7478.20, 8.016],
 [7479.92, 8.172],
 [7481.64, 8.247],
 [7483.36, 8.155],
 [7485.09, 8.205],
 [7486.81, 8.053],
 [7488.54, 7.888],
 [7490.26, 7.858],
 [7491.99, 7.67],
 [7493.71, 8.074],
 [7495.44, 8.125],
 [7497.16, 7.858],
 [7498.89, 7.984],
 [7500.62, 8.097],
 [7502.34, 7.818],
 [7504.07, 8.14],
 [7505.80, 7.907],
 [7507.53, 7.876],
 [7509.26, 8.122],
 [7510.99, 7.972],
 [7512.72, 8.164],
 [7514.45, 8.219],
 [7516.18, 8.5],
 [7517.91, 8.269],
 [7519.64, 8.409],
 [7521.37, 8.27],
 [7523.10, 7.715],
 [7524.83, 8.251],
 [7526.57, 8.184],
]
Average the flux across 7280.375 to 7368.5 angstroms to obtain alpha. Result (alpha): 7.63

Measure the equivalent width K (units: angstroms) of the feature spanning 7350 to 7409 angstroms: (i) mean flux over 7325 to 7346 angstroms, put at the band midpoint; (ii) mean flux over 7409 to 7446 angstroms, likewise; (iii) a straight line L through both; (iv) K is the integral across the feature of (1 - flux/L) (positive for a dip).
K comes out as 0.5 angstroms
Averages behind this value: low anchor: 7.82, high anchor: 7.87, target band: 7.77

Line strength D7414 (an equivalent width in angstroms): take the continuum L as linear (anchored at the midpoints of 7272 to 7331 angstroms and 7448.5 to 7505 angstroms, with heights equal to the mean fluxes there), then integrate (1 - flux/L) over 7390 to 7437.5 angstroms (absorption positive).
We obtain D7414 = 0.1 angstroms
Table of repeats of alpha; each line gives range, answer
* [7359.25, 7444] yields 7.83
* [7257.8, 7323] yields 7.54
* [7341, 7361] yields 7.69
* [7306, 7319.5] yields 7.63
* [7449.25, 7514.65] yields 8.03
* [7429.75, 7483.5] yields 8.05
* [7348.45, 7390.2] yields 7.73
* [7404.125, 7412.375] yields 7.86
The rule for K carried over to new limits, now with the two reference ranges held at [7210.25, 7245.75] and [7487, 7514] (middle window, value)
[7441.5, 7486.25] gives -0.9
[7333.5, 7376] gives -0.6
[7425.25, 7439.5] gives -0.4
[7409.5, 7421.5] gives 0.2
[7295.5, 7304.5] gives 0.0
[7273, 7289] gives 0.1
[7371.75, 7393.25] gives -0.2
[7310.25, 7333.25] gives -0.3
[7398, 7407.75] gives -0.3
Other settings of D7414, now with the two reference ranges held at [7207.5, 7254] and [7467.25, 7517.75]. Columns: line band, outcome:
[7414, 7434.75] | 0.1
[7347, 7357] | 0.0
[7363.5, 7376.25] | -0.1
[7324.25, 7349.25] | -0.6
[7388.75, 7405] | -0.1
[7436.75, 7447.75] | 0.0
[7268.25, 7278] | -0.2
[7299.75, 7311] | 0.0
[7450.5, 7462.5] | -0.1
